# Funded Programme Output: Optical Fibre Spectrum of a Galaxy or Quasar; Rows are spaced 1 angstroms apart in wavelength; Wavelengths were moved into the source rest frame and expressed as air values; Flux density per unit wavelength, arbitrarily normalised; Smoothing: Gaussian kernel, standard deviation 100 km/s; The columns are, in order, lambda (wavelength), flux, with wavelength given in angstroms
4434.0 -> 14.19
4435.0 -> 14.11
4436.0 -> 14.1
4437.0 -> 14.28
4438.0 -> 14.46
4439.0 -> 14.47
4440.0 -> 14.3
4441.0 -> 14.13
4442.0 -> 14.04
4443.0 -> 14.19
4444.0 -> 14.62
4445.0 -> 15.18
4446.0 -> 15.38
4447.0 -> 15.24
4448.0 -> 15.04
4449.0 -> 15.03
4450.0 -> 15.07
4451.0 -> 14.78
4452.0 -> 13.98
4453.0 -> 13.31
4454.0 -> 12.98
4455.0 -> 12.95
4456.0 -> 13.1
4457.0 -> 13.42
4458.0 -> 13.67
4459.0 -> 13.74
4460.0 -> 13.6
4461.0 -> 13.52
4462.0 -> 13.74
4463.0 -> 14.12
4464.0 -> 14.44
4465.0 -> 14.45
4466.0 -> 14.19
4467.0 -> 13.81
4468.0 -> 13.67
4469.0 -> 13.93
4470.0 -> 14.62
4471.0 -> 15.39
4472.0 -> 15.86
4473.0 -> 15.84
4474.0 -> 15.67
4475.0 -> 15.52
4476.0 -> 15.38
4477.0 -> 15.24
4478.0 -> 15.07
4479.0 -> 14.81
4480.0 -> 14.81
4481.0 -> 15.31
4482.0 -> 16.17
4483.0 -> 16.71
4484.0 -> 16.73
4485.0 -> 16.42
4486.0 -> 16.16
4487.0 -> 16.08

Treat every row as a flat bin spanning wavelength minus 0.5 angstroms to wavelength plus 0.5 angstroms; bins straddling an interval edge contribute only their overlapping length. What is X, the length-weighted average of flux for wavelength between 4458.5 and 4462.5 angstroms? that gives 13.7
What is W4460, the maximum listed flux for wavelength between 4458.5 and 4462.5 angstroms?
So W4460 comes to 13.74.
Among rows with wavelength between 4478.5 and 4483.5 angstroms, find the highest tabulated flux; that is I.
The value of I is 16.71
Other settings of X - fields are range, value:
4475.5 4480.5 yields 15.1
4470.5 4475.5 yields 15.7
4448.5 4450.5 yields 15.1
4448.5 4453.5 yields 14.4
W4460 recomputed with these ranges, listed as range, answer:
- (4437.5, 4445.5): 15.18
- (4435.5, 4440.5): 14.47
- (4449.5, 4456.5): 15.07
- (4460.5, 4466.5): 14.45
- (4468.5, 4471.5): 15.39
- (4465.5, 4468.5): 14.19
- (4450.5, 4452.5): 14.78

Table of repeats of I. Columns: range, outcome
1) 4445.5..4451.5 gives 15.38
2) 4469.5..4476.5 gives 15.86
